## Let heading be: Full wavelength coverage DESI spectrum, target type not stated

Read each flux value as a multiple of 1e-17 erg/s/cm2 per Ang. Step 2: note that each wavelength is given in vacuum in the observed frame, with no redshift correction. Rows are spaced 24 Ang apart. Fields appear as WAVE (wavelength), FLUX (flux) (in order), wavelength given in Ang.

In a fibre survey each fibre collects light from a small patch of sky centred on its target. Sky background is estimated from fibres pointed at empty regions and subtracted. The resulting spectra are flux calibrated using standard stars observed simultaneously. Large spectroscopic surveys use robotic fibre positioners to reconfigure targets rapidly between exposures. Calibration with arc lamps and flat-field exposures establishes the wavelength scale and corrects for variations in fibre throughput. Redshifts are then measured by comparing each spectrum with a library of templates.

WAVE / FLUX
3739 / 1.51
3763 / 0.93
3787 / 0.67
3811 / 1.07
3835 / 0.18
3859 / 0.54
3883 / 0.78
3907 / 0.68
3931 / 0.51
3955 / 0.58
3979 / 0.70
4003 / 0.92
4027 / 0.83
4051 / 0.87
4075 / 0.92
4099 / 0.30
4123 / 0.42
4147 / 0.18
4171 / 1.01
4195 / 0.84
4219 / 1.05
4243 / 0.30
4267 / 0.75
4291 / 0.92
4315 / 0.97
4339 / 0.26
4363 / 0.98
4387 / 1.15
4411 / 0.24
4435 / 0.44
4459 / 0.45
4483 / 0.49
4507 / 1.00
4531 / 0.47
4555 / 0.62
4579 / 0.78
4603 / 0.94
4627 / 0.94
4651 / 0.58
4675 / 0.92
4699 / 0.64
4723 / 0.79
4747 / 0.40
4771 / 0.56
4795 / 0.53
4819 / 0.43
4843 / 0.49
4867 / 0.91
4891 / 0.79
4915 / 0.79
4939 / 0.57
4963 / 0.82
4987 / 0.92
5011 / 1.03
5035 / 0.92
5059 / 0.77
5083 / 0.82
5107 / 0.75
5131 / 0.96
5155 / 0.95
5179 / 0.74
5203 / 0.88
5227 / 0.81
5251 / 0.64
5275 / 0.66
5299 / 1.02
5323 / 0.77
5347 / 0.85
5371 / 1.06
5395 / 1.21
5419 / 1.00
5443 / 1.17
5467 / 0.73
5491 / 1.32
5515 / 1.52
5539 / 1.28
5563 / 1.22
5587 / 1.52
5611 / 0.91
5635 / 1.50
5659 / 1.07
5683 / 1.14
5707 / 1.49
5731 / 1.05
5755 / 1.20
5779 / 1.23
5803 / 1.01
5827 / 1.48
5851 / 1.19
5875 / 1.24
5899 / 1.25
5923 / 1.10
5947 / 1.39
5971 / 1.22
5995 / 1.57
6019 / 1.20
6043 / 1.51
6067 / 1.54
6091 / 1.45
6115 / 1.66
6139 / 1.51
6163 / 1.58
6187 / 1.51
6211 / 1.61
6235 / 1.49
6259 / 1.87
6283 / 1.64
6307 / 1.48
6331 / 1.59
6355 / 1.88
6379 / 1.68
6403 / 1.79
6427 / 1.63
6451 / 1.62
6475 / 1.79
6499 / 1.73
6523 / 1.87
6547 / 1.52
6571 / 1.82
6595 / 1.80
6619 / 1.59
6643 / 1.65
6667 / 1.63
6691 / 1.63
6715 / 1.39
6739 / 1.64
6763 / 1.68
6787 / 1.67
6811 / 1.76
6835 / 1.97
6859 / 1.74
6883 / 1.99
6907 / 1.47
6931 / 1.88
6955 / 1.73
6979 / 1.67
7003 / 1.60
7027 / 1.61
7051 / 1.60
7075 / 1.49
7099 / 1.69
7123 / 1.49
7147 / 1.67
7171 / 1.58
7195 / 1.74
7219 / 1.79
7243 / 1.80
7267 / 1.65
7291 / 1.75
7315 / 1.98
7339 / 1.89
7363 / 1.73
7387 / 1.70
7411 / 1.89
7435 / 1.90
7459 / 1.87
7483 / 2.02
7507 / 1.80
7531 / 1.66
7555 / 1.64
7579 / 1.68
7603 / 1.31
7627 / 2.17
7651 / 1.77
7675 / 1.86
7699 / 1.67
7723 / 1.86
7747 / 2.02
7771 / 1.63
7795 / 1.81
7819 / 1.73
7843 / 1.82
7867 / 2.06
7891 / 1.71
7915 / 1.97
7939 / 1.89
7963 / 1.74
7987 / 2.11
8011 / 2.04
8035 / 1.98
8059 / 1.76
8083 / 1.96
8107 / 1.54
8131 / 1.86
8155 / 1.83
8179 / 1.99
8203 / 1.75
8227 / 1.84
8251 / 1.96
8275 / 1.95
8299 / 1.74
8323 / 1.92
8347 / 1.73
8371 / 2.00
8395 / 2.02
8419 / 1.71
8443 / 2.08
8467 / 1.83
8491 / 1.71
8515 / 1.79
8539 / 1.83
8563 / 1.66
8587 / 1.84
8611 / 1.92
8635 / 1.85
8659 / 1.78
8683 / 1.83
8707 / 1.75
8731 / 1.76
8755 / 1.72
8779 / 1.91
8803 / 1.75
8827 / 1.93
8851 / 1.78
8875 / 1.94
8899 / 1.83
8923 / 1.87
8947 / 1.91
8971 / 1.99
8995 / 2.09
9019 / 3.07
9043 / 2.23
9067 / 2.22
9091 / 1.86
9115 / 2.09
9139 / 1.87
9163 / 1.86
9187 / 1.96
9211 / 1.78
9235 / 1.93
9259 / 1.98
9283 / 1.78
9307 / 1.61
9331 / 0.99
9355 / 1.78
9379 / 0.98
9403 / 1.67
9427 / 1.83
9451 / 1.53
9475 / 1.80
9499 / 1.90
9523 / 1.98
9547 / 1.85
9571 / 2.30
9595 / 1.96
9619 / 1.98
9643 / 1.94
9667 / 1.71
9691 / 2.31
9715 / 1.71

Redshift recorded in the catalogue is 0.37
